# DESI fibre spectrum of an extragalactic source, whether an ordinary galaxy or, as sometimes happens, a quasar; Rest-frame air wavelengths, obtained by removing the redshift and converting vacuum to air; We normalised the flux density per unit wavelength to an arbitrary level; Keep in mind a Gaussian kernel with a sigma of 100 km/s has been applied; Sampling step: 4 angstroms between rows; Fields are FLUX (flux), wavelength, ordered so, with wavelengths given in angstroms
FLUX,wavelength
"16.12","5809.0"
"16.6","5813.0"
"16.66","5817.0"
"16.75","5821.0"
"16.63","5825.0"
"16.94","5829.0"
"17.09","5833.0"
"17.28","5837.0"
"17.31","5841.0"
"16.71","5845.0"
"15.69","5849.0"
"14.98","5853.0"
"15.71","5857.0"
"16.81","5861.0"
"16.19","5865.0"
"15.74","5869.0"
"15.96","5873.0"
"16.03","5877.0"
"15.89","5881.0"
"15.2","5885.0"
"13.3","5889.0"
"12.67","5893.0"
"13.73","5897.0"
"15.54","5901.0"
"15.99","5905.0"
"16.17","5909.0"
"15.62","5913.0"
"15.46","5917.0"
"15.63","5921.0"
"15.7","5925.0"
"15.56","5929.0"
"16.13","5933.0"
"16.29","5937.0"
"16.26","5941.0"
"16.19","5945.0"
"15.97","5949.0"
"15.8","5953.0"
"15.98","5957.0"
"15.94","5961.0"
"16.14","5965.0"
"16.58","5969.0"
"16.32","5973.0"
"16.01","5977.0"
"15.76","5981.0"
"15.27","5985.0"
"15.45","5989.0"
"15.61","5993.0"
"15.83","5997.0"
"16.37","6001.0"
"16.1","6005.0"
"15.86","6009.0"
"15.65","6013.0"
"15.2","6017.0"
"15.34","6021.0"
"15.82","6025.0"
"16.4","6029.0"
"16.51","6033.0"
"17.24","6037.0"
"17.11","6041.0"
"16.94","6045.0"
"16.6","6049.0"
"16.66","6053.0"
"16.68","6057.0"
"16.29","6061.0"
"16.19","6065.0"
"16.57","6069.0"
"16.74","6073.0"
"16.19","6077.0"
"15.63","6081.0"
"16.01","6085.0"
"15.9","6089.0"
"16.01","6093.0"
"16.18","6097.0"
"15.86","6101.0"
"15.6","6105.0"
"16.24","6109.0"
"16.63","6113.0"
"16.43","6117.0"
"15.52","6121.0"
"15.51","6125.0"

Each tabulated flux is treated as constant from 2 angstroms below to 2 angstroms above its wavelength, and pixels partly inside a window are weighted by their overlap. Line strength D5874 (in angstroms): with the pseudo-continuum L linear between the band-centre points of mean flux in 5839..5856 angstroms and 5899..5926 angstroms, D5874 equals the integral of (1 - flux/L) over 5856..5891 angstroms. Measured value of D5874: 0.7 angstroms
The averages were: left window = 16.1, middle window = 15.6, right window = 15.7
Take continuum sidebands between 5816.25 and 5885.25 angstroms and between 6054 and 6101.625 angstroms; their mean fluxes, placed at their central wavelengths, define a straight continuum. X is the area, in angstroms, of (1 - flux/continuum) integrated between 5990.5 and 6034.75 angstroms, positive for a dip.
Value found 1.0 angstroms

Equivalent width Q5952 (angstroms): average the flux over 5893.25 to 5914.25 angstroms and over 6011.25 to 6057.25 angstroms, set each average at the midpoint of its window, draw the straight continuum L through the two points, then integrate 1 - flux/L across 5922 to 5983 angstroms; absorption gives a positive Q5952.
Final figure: -1.7 angstroms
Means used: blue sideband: 15.2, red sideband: 16.3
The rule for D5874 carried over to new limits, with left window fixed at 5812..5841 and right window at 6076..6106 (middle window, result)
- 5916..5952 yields 1.3 angstroms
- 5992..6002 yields 0.2 angstroms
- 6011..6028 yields 0.7 angstroms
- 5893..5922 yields 2.3 angstroms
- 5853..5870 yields 0.8 angstroms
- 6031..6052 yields -1.0 angstroms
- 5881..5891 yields 1.3 angstroms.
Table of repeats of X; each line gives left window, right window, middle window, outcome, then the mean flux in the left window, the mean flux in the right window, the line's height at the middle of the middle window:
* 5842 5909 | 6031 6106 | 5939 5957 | -0.3 angstroms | 15.4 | 16.4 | 15.8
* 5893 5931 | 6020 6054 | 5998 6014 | 0.2 angstroms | 15.3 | 16.5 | 16.2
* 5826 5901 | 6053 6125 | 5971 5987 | 0.1 angstroms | 15.7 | 16.2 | 16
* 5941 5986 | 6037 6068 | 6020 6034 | 0.4 angstroms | 16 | 16.7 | 16.5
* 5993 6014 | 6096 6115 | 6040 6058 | -0.9 angstroms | 15.9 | 16.1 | 16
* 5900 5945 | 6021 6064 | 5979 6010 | 1.0 angstroms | 15.9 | 16.6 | 16.3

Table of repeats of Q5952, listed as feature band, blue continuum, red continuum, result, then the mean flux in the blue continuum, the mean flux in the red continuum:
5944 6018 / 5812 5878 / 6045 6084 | 2.3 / 16.4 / 16.4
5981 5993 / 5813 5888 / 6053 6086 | 0.6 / 16.3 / 16.3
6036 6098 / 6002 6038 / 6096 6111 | -1.8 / 16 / 16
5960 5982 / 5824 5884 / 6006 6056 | 0.2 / 16.3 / 16.3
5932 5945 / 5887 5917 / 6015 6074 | -0.9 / 14.8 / 16.4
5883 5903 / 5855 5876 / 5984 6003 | 2.4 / 16.1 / 15.7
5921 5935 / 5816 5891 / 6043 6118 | 0.4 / 16.1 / 16.3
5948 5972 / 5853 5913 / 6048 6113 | -0.6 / 15.3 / 16.2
